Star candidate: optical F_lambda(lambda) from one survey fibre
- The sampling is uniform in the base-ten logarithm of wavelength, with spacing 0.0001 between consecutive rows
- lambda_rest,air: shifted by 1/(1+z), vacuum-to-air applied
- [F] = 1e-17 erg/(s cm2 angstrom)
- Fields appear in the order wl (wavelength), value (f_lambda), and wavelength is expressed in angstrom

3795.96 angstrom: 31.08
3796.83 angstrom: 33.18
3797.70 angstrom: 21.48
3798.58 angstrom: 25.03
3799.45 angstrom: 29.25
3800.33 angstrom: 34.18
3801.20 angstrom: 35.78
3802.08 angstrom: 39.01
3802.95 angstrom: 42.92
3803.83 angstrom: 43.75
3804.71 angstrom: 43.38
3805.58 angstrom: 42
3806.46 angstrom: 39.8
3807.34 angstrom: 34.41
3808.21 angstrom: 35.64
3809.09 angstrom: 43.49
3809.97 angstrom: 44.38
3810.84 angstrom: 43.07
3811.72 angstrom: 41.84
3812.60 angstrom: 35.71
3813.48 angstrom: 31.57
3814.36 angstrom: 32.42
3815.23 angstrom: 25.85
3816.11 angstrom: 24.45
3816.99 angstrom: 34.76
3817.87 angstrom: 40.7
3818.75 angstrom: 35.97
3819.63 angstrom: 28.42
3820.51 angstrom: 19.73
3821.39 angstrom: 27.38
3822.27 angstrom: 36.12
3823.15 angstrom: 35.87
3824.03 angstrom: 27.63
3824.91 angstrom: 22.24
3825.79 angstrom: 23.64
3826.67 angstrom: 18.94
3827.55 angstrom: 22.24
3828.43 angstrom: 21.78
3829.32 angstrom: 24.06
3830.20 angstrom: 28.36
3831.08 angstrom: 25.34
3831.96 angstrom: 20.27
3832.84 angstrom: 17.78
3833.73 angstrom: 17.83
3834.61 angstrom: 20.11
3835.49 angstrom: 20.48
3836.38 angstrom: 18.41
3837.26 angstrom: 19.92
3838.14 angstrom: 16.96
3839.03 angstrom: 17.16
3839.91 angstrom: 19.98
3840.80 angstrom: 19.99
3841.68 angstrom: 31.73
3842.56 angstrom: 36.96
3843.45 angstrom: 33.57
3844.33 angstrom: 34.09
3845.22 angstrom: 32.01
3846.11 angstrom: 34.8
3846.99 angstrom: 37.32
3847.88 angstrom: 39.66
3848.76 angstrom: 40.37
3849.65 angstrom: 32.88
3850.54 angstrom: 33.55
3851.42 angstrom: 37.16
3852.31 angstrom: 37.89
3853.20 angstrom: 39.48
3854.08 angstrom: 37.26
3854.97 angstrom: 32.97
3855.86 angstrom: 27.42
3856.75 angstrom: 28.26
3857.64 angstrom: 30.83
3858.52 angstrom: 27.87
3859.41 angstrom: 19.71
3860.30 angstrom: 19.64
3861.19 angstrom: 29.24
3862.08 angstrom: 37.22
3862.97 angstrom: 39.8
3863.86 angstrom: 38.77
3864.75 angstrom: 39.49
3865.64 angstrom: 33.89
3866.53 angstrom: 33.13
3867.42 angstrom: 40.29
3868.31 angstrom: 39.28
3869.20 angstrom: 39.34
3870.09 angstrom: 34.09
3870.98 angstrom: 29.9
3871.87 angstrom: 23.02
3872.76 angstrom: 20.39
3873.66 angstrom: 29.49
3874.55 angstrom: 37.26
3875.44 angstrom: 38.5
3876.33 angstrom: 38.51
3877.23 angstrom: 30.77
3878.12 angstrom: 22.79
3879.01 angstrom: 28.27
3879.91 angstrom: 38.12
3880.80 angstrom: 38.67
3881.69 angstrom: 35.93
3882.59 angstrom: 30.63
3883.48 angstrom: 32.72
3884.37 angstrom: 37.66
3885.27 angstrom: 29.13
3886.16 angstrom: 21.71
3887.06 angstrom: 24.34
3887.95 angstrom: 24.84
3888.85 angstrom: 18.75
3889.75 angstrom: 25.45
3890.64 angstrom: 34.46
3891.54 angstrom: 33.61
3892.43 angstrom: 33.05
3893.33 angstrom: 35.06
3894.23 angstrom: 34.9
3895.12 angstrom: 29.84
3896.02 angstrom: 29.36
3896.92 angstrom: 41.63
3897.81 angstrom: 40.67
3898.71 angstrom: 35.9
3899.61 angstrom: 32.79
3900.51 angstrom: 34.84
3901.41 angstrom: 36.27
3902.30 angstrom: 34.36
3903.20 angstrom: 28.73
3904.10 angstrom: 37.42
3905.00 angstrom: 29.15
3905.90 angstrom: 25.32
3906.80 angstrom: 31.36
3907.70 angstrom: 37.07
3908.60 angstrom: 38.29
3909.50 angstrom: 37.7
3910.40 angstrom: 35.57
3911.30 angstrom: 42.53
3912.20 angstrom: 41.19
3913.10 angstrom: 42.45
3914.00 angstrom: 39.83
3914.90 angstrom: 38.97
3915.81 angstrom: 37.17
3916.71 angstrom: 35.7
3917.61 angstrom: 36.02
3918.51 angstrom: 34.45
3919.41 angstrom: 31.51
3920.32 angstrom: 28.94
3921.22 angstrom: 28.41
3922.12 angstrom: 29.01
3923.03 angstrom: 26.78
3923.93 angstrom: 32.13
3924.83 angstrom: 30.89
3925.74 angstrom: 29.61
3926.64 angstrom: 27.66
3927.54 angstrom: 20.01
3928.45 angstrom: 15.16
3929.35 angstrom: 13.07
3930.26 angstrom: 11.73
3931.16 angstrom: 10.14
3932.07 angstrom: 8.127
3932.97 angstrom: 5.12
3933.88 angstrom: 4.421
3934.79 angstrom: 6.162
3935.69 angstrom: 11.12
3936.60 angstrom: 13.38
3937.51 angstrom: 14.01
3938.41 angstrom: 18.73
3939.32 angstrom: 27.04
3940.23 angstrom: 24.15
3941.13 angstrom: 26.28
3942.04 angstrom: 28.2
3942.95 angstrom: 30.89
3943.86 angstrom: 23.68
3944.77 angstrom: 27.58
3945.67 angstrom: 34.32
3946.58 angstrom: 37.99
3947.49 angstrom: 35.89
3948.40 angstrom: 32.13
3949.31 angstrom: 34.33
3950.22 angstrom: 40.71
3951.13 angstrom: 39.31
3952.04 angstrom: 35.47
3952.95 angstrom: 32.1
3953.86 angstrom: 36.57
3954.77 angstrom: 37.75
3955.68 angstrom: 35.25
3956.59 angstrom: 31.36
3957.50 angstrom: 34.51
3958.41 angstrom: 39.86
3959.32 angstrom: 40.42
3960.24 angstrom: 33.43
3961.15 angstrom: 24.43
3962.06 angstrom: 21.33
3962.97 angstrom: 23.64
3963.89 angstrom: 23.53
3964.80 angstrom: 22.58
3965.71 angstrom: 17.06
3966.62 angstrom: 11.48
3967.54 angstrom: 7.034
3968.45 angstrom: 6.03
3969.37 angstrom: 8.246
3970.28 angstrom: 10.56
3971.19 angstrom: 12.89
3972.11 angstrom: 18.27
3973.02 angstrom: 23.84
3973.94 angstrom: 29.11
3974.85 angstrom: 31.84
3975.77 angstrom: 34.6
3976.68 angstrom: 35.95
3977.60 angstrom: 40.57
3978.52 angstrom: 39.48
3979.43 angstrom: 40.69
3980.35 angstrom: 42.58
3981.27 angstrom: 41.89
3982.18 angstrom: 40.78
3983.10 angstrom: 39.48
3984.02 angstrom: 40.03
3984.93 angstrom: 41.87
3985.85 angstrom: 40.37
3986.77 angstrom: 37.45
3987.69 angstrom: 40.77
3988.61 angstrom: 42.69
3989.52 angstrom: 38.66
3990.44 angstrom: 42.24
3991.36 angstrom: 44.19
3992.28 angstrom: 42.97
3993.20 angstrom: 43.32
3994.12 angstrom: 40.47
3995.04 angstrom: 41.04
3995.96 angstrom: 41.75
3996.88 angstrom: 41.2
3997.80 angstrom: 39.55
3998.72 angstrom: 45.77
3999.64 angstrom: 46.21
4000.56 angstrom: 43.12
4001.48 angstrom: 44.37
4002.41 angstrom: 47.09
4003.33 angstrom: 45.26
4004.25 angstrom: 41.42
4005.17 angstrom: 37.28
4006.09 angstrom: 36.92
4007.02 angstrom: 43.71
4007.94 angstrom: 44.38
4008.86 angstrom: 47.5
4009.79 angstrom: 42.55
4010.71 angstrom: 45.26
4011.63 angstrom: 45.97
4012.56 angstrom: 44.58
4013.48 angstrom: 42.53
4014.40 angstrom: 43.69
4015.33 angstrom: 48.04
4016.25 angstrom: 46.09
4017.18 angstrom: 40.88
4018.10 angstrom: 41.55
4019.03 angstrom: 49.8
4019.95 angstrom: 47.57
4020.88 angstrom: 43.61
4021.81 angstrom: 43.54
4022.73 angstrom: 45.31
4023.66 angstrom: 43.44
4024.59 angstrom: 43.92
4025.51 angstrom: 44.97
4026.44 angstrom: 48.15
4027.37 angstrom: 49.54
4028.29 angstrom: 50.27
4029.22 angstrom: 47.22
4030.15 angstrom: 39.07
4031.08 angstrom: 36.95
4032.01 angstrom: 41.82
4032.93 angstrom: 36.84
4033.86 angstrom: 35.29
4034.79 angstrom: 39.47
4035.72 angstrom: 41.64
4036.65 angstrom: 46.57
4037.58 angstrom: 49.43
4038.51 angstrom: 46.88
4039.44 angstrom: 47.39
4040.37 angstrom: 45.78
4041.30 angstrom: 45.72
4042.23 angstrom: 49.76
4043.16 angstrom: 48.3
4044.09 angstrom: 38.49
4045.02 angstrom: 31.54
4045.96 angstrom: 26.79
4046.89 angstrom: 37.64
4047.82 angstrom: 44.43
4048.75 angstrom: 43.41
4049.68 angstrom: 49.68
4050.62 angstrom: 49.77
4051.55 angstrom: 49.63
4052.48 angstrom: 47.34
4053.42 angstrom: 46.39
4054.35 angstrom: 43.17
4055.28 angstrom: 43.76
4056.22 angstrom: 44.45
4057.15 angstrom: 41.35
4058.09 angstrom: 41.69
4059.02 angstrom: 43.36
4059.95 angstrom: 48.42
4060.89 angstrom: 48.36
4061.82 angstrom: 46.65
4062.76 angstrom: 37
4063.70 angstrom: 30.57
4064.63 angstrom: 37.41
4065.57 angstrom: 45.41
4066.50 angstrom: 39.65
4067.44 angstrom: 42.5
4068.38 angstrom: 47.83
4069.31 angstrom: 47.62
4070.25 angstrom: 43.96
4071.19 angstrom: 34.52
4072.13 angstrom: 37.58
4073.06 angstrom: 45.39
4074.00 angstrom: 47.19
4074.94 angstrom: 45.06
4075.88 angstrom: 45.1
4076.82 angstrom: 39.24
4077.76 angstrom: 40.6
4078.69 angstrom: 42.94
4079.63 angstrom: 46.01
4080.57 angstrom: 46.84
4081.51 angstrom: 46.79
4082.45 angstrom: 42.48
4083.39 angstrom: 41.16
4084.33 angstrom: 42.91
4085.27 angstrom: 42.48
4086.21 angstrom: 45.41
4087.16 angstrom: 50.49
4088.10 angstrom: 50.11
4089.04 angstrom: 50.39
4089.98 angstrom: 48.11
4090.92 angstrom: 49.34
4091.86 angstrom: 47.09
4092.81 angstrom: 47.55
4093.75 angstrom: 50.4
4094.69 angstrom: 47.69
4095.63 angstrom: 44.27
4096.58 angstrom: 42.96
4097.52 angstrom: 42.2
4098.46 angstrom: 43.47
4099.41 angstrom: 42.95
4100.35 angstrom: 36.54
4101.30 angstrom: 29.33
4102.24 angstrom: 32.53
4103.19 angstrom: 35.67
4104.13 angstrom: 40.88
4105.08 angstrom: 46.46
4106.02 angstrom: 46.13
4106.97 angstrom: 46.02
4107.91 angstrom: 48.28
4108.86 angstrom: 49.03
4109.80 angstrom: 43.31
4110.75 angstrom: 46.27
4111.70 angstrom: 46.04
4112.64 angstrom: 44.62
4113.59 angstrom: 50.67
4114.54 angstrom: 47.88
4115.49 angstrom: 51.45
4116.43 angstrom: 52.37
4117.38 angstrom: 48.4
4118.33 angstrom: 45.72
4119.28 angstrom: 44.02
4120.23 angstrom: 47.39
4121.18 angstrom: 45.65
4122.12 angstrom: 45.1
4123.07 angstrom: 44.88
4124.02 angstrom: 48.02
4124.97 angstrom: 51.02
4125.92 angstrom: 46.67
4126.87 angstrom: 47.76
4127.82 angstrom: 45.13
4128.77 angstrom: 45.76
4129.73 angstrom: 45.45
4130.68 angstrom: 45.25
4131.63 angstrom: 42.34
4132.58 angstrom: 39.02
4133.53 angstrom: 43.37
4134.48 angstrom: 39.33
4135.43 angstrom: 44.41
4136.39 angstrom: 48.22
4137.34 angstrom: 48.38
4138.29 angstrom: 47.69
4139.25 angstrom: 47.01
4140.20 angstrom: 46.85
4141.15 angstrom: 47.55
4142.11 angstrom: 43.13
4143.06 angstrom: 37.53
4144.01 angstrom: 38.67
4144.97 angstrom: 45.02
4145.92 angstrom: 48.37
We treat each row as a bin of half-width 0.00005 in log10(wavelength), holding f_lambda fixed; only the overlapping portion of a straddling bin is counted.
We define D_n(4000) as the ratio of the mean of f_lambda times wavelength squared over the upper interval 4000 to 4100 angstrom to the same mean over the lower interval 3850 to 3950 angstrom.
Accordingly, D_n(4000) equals 1.6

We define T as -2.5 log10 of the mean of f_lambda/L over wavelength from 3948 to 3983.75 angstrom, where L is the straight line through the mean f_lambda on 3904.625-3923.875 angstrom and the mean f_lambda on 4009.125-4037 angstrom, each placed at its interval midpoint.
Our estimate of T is 0.30 mag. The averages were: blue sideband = 34.6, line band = 29.6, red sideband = 43.9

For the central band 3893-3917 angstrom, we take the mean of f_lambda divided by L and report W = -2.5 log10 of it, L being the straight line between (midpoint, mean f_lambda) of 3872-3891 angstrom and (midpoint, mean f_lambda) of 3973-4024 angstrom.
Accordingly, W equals -0.10 mag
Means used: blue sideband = 30.3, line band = 35.7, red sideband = 41.9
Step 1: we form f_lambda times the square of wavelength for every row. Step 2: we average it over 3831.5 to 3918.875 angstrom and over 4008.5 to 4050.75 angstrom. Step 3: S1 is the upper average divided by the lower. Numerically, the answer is 1.5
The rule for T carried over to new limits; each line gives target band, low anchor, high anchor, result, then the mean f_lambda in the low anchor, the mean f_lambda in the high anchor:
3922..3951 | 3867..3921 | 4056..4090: 0.49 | 33.4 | 43.6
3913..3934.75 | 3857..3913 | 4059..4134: 0.36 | 32.8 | 44.5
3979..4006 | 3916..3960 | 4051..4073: -0.22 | 26.9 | 43.1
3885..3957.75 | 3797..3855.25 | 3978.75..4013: 0.26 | 31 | 42.3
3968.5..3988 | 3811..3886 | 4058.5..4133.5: 0.17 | 30.3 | 44.5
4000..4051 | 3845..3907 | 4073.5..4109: -0.08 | 32.7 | 44.2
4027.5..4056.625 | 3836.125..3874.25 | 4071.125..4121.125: -0.04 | 31.4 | 44.8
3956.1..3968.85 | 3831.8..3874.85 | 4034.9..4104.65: 0.46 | 30.2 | 43.5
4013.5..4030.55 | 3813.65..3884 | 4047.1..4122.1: -0.12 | 30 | 44.5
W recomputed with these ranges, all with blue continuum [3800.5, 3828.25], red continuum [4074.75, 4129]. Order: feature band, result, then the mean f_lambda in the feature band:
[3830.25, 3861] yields 0.24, 28.2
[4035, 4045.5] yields -0.04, 44.5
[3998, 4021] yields -0.07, 44.2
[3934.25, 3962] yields 0.31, 29.4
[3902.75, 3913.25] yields 0.07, 35.4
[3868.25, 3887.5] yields 0.15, 31.7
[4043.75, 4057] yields 0.02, 42.6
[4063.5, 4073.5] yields 0.06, 41.4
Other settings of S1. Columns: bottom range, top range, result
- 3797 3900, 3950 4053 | 1.34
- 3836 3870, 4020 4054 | 1.51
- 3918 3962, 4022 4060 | 1.73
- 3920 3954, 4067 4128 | 2.00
